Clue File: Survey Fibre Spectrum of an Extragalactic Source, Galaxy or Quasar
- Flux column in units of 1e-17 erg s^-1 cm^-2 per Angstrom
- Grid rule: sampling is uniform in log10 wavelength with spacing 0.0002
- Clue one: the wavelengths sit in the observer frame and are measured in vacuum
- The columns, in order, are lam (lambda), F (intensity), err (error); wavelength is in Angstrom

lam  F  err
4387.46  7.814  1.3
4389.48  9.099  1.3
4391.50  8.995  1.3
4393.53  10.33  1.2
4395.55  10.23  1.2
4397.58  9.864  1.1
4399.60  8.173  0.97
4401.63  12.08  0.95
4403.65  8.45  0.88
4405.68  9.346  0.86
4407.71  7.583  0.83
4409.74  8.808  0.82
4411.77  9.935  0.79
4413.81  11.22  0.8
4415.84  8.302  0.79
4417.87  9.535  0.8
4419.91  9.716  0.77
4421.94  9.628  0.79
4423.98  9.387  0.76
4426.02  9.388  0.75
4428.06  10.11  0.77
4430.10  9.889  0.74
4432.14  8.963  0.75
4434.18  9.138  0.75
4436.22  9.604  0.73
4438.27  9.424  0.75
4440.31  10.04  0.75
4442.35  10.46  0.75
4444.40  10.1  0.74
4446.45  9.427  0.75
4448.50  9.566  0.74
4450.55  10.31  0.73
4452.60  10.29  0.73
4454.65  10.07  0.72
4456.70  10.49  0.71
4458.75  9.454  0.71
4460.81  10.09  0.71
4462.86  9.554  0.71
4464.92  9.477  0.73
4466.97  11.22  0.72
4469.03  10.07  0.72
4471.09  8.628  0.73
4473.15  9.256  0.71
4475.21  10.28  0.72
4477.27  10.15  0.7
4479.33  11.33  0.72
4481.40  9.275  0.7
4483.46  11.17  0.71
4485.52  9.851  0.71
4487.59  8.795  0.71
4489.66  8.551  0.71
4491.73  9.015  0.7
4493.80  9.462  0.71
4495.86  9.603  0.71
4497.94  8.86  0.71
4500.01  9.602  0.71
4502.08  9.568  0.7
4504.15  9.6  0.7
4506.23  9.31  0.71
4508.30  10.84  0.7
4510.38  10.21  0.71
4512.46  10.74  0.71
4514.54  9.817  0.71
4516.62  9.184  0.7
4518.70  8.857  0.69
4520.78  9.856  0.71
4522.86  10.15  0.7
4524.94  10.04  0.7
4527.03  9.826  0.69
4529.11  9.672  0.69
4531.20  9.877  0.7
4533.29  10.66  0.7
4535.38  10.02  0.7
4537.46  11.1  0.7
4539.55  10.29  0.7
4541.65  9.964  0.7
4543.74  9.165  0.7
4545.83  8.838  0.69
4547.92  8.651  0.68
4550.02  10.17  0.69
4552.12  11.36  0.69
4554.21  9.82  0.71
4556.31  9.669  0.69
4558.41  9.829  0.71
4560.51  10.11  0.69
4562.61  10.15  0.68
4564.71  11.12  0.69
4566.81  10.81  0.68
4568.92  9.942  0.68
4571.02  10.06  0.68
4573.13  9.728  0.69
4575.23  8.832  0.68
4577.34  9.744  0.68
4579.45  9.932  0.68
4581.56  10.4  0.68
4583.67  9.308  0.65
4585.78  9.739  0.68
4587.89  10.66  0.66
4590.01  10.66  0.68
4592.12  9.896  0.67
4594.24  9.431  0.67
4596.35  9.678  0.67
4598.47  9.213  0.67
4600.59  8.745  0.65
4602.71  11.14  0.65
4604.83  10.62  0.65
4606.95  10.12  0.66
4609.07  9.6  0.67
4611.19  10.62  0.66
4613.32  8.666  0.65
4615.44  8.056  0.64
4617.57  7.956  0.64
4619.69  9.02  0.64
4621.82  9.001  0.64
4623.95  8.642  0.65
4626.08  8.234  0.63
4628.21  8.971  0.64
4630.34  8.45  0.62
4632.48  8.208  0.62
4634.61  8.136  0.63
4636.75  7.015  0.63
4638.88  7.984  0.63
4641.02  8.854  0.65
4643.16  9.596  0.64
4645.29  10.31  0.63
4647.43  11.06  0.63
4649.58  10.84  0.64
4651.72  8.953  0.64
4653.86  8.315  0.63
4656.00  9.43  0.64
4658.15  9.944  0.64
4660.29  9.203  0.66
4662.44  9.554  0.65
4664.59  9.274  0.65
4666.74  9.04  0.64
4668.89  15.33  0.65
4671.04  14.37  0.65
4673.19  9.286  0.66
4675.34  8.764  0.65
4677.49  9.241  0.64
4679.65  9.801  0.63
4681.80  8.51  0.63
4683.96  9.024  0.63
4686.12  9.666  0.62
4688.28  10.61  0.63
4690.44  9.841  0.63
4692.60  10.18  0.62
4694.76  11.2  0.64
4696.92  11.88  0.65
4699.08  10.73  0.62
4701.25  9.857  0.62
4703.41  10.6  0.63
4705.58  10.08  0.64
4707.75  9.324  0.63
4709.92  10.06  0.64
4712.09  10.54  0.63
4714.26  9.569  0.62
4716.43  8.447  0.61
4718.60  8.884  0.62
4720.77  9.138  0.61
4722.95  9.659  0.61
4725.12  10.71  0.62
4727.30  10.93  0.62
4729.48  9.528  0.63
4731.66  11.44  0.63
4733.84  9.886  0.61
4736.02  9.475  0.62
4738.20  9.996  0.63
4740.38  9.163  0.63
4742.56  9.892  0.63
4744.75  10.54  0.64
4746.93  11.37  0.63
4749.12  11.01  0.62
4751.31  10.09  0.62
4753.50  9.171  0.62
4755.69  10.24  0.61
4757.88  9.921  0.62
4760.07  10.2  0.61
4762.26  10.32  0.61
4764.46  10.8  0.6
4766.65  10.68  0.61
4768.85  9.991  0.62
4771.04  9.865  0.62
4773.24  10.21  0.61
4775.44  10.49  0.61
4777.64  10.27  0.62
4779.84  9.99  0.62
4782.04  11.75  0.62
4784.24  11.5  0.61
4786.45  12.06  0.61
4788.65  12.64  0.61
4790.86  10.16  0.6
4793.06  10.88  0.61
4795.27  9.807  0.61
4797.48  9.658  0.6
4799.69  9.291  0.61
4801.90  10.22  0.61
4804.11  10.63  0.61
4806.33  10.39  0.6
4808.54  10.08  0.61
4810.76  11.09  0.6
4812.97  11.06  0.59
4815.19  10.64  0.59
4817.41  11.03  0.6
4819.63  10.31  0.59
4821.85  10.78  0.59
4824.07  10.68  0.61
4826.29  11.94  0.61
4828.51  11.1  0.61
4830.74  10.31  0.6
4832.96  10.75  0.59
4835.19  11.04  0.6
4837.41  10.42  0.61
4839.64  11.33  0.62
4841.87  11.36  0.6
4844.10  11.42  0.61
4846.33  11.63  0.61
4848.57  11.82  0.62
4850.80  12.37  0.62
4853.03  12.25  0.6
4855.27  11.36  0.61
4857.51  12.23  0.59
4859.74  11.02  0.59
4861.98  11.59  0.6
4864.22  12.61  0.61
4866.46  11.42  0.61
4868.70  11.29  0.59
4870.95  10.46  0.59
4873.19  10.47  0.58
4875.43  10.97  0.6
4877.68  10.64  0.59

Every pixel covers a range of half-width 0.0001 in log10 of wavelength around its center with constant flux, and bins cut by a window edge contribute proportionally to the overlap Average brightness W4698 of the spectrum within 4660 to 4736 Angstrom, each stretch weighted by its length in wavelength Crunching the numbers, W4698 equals 10.1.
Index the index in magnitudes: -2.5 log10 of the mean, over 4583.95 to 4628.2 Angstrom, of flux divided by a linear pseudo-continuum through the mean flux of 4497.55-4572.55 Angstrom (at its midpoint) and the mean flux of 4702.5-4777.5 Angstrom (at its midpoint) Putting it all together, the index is 0.06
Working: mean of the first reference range 9.95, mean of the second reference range 10.1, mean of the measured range 9.47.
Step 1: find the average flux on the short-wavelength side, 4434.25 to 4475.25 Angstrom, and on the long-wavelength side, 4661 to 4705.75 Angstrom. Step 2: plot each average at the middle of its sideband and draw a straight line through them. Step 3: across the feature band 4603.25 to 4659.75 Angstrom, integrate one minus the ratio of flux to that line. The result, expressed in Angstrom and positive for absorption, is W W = 6.1 Angstrom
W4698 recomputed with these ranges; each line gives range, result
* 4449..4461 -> 10.1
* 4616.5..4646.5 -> 8.61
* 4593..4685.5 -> 9.45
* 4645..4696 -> 10.1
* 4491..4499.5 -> 9.27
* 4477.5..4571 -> 9.89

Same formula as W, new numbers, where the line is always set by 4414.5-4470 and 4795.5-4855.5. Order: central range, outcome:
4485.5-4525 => 1.5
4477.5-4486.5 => -0.4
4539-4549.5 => 0.7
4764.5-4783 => 0.6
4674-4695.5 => 1.7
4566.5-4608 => 1.2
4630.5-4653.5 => 2.9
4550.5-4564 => -0.1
